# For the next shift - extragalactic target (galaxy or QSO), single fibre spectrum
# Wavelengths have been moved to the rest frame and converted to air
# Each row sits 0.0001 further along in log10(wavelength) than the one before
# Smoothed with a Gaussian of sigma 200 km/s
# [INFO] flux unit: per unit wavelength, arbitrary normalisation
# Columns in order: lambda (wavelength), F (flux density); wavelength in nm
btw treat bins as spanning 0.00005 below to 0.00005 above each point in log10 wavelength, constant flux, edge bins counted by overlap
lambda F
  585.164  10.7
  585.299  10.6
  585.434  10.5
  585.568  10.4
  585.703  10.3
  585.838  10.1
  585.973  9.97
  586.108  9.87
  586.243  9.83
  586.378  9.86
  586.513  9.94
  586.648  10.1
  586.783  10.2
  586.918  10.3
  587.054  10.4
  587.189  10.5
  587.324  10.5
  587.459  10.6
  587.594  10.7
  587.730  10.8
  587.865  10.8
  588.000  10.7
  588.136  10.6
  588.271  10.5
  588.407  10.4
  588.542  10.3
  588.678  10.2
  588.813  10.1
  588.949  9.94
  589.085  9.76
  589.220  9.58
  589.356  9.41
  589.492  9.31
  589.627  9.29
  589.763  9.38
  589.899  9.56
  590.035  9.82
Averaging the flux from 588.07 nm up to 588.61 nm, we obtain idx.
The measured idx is 10.5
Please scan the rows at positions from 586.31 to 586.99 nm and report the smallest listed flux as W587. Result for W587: 9.86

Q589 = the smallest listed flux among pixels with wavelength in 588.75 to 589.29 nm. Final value 9.58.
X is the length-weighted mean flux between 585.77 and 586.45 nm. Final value 9.92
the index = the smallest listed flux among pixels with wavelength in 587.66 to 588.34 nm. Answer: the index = 10.5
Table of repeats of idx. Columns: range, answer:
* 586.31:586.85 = 10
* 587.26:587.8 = 10.7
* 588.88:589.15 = 9.82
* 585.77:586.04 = 10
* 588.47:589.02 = 10.1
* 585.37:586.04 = 10.3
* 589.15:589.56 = 9.45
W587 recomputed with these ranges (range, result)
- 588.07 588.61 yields 10.3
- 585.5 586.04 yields 9.97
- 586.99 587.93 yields 10.4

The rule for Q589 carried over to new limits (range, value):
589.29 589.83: 9.29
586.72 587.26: 10.2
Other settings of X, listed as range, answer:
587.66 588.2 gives 10.7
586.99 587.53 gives 10.5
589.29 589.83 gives 9.35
